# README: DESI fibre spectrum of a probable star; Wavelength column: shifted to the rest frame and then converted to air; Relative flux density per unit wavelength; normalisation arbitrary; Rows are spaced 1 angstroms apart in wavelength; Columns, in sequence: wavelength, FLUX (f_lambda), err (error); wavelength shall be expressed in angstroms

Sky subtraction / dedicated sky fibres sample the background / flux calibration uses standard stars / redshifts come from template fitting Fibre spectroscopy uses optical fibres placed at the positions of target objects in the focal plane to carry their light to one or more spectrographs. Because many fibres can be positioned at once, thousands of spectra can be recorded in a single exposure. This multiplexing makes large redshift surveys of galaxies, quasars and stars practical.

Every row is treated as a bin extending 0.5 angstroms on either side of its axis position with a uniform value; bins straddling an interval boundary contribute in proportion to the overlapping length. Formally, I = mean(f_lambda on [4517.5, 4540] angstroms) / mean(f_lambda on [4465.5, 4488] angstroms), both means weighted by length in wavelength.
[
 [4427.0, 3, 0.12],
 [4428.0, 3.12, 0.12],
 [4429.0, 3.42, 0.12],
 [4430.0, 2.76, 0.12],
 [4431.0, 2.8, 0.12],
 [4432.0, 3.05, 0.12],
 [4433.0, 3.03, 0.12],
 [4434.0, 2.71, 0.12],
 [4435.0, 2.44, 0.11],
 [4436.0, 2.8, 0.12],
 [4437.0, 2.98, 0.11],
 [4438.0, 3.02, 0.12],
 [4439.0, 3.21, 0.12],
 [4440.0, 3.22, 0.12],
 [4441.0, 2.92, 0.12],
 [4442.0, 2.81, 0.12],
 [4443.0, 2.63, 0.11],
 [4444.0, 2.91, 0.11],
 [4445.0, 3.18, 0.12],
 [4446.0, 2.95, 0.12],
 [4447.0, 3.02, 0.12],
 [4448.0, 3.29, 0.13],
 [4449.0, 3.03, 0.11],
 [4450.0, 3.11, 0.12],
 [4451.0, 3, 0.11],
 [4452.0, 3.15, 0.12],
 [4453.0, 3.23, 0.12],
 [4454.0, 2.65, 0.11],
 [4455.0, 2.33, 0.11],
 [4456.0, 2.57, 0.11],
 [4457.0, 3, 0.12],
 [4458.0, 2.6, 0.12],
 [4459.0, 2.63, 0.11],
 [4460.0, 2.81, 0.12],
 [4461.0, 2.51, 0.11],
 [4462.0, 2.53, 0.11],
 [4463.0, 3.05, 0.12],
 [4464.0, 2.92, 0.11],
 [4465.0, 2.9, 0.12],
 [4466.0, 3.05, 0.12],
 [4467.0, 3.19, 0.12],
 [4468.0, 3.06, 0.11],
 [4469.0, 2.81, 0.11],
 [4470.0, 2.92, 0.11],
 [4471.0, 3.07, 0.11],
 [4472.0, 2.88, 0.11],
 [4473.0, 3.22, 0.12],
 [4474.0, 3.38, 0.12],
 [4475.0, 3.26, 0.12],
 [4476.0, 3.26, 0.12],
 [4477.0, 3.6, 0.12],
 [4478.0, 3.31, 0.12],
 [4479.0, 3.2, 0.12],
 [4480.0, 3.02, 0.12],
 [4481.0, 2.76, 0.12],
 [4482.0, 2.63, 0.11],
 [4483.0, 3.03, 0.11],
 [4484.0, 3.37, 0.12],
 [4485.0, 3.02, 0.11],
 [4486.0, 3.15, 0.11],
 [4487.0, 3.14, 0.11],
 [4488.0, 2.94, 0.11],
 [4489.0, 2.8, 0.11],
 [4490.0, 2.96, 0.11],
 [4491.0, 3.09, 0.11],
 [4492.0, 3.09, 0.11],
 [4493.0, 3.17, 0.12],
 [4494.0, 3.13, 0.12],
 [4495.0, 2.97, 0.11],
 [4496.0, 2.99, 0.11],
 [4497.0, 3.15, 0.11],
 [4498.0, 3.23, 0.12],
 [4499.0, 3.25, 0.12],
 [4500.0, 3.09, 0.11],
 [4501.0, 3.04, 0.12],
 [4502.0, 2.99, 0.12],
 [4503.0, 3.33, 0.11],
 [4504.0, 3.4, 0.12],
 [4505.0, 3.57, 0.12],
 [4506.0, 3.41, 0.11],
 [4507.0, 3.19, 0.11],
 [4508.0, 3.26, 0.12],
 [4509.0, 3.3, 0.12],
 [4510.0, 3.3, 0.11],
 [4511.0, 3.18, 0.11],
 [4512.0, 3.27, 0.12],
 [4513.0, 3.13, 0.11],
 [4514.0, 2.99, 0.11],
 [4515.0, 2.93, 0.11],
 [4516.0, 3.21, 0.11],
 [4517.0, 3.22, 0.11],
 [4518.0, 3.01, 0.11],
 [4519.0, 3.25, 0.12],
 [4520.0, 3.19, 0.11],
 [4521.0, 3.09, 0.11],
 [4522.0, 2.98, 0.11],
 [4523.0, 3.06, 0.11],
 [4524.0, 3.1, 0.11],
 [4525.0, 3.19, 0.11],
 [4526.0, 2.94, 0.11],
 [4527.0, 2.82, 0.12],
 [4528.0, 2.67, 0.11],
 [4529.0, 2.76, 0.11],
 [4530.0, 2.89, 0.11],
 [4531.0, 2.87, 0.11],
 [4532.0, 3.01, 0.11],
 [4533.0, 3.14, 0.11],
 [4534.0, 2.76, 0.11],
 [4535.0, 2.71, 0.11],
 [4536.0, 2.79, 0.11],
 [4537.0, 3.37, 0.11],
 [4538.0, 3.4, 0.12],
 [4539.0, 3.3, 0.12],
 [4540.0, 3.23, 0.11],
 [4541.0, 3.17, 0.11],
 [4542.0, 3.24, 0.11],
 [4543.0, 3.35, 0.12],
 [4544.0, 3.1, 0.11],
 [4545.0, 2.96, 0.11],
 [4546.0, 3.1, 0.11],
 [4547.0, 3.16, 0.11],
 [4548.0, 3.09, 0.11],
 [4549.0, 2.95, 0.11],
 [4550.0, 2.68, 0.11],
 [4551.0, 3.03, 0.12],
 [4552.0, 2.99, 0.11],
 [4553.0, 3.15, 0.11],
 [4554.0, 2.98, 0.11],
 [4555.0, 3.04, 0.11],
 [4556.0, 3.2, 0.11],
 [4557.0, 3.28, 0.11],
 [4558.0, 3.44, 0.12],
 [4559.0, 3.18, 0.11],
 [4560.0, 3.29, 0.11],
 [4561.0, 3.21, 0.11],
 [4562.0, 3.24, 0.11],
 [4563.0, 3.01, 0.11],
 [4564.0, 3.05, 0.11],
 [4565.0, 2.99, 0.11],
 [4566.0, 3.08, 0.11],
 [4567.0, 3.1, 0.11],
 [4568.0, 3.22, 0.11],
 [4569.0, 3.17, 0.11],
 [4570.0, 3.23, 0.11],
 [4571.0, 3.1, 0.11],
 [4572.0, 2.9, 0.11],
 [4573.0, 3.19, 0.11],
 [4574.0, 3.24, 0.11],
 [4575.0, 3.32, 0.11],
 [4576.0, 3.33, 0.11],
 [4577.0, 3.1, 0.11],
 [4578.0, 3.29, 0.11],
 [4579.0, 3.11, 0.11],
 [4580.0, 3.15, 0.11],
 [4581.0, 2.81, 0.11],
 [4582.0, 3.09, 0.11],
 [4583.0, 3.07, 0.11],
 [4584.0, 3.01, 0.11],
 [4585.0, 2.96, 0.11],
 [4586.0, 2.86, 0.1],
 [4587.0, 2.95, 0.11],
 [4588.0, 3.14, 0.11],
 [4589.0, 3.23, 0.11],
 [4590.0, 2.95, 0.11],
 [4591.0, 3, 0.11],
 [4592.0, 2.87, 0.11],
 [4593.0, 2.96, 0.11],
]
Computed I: 0.97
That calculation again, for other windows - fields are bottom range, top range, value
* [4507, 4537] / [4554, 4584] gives 1.03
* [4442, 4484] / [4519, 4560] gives 1.03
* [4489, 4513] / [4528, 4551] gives 0.96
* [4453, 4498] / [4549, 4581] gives 1.05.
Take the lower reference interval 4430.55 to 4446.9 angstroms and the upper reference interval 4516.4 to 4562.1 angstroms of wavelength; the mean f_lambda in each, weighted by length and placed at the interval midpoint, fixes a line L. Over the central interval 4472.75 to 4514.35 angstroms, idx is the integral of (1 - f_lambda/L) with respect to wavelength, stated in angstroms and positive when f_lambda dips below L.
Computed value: -2.10 angstroms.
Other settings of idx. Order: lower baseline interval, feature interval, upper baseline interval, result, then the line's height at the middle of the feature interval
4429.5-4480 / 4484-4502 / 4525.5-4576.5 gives -0.4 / 3.01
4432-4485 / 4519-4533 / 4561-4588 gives 0.3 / 3.04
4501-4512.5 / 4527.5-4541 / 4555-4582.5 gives 0.9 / 3.23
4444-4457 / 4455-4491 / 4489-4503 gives 0.5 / 3.02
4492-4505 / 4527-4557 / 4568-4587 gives 0.9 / 3.13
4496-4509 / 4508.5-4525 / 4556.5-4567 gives 0.4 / 3.22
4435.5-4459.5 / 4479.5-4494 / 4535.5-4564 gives 0.0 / 3.01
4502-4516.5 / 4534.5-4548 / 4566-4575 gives 0.2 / 3.19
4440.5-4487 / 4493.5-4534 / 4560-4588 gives -1.0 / 3.04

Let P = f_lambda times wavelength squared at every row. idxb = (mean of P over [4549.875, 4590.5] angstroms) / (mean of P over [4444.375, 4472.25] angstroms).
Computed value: 1.1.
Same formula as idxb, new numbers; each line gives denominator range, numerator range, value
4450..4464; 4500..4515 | 1.18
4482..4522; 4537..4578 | 1.03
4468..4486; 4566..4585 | 1.05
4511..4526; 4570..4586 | 1.02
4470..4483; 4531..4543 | 1.02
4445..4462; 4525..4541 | 1.08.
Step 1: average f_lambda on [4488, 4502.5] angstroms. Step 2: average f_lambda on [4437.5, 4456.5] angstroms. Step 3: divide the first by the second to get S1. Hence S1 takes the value 1.04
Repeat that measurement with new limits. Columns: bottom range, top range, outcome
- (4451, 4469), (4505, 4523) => 1.12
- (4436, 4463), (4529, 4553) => 1.05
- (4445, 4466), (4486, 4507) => 1.09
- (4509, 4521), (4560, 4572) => 0.99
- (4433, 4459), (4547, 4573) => 1.07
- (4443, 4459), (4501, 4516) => 1.11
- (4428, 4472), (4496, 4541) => 1.07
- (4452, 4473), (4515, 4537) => 1.05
